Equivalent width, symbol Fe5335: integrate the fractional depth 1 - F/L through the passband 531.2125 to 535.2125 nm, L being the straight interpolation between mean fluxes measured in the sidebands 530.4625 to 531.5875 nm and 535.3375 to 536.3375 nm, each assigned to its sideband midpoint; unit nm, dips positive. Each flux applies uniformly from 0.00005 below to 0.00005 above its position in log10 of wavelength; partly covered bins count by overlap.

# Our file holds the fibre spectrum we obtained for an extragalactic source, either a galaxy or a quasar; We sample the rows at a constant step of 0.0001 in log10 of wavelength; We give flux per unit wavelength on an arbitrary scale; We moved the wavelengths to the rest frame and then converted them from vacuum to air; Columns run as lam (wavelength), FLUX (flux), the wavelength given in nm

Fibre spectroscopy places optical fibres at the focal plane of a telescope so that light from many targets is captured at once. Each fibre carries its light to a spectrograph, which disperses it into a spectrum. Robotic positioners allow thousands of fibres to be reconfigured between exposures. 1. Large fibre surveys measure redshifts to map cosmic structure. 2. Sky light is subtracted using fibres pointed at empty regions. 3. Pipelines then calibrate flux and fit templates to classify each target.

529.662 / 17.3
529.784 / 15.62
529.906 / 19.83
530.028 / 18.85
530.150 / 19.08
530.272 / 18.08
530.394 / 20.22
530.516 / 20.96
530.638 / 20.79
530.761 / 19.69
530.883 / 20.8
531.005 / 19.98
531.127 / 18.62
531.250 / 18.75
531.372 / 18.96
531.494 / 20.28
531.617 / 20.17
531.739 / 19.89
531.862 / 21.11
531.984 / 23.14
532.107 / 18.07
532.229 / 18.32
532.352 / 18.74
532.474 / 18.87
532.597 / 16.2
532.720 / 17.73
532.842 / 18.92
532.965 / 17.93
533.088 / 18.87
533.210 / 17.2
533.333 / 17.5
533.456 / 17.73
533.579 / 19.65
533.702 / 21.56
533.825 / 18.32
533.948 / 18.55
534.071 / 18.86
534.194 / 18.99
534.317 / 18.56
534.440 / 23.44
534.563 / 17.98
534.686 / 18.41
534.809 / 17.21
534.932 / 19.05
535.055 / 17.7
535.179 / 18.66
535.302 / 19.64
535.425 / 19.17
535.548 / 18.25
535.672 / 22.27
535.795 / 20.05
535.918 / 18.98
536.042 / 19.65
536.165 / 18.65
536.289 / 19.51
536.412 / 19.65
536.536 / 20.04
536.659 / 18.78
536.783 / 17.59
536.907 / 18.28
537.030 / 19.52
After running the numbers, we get 0.16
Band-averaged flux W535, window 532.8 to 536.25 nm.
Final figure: 19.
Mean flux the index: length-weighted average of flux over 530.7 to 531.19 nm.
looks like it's 19.8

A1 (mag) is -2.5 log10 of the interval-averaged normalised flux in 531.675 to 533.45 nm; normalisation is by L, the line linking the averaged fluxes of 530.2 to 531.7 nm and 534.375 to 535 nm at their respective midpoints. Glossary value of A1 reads 0.05 mag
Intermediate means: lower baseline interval 19.8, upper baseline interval 19.2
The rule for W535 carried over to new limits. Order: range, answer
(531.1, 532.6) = 19.4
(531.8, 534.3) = 18.8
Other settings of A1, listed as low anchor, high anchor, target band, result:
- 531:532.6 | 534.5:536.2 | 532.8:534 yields 0.04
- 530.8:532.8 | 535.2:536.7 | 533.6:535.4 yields 0.02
